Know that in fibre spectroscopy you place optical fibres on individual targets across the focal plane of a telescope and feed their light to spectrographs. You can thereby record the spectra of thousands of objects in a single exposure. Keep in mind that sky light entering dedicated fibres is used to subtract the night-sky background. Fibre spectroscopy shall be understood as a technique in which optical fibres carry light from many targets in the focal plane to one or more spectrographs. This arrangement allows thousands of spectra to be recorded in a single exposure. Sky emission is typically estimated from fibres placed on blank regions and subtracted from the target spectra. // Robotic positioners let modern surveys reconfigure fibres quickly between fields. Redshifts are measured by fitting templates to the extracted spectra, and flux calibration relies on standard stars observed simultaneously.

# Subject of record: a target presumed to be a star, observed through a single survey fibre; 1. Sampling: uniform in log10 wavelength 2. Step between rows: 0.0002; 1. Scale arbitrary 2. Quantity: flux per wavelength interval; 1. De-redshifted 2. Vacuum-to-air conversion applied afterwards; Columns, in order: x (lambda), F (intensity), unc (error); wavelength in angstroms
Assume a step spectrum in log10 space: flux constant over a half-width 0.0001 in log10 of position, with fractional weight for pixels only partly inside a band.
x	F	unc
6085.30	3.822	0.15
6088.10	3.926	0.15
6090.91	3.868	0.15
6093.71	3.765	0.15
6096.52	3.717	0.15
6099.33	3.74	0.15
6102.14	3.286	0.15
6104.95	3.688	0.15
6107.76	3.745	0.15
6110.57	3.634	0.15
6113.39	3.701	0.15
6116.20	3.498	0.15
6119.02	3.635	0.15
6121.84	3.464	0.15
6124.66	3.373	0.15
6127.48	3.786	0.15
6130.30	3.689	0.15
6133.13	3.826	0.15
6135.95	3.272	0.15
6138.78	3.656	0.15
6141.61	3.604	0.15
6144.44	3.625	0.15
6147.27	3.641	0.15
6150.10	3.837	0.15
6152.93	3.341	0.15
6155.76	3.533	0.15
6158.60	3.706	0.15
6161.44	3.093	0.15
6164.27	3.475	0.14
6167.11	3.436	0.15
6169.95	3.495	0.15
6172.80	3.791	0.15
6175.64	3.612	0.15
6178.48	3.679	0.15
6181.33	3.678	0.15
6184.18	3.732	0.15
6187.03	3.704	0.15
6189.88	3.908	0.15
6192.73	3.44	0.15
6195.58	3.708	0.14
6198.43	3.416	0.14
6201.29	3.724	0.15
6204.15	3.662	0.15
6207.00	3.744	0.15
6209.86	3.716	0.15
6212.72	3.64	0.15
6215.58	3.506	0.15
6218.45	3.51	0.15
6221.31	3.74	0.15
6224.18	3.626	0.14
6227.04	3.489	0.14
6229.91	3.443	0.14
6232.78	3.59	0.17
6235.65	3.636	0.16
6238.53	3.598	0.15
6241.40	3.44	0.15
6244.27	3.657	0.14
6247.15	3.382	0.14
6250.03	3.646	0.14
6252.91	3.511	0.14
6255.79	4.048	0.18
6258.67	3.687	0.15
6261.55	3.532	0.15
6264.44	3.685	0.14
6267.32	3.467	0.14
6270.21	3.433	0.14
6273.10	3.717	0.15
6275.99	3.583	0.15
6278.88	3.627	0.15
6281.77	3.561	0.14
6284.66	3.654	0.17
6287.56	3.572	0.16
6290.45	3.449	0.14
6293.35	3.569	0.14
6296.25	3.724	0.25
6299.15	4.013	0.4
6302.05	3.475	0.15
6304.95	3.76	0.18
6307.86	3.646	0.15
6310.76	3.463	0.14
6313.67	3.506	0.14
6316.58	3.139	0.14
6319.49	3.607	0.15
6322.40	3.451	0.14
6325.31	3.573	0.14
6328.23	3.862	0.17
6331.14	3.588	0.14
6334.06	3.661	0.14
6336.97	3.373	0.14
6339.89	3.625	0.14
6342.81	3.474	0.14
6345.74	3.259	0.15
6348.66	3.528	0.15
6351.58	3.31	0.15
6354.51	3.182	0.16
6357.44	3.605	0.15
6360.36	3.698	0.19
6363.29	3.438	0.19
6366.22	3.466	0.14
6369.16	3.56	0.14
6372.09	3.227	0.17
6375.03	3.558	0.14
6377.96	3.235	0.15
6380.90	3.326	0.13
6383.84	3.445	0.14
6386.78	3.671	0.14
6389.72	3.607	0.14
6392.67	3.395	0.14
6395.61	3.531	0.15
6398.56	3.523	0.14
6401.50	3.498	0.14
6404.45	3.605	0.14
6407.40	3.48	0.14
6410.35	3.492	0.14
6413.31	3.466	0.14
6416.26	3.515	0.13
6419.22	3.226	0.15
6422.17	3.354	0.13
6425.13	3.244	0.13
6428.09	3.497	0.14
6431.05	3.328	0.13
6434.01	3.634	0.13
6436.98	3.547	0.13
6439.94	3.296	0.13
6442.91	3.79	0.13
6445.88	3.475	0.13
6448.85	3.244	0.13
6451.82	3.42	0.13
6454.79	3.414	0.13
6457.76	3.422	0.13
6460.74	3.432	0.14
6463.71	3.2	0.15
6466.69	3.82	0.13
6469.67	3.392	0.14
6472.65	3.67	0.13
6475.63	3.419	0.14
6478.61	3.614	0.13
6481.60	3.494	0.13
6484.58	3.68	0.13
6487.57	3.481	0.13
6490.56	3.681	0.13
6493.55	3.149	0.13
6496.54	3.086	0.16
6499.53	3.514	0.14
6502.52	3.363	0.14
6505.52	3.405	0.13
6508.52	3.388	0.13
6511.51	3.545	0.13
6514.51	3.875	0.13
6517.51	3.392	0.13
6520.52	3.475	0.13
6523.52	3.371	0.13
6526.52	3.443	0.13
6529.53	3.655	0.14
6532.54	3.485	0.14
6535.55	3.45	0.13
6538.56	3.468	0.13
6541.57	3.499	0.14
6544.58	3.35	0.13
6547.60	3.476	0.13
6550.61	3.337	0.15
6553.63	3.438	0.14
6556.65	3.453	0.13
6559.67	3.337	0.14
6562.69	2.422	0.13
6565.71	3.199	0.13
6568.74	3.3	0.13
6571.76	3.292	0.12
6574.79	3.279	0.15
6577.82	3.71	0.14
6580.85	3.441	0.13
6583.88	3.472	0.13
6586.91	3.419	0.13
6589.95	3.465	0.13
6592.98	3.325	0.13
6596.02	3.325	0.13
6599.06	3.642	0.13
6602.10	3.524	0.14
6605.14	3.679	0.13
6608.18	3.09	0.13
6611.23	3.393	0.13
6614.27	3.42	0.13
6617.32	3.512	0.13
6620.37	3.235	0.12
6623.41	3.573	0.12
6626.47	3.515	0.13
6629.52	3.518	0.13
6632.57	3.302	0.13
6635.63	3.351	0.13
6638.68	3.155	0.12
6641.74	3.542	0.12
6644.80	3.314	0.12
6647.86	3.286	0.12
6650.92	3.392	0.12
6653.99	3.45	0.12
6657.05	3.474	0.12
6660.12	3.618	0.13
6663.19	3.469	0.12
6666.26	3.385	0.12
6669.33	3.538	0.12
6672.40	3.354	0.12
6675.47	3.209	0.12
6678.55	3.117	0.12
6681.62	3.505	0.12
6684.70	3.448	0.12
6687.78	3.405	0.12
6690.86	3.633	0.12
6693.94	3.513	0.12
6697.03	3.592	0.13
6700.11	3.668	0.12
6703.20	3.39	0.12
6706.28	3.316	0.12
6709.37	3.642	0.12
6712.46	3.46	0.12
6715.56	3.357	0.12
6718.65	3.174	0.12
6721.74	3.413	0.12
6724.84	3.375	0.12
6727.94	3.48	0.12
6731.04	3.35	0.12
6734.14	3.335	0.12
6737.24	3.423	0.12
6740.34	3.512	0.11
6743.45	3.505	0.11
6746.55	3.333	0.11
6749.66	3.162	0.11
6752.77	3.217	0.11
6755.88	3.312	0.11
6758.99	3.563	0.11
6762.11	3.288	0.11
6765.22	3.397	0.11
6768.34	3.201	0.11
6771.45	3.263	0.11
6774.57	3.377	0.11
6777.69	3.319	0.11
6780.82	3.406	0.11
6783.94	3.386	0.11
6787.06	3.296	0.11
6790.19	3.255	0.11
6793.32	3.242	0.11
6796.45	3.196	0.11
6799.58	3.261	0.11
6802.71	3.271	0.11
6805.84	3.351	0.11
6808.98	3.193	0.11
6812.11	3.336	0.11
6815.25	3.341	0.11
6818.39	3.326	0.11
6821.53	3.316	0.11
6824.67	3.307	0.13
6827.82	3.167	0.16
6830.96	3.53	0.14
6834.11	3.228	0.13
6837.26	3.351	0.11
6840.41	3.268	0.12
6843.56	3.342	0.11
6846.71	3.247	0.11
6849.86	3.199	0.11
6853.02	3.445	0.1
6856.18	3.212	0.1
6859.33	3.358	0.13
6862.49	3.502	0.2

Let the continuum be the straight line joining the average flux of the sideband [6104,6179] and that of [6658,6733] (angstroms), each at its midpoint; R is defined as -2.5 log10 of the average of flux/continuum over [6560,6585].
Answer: 0.07 mag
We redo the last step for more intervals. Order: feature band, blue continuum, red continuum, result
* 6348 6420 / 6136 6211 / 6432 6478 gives 0.01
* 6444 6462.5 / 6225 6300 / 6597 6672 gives 0.03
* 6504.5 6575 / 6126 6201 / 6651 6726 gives 0.03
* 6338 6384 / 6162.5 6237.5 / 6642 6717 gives 0.04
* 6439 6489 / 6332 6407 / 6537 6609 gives -0.02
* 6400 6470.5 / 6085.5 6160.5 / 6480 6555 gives 0.01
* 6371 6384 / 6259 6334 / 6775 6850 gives 0.06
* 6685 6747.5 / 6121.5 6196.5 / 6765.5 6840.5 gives -0.03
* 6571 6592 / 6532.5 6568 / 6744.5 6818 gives -0.04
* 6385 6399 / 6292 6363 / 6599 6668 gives -0.01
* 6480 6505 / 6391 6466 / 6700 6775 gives 0.00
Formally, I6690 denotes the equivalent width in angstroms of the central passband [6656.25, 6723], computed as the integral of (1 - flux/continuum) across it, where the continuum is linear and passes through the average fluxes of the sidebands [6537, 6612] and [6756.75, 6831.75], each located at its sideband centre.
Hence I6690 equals -1.9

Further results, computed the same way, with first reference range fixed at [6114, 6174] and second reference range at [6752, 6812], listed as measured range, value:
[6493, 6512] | 0.4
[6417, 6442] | 0.3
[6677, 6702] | -1.0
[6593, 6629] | -0.7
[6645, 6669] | -0.6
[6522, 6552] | -0.4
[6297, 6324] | -0.5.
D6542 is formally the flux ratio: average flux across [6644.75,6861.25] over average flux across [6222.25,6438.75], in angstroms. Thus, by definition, 1.0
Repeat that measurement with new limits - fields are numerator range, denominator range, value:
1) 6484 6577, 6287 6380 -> 0.97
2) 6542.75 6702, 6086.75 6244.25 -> 0.94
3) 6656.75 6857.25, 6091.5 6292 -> 0.93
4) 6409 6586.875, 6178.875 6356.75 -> 0.96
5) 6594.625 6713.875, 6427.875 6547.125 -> 0.99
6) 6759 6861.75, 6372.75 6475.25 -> 0.96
